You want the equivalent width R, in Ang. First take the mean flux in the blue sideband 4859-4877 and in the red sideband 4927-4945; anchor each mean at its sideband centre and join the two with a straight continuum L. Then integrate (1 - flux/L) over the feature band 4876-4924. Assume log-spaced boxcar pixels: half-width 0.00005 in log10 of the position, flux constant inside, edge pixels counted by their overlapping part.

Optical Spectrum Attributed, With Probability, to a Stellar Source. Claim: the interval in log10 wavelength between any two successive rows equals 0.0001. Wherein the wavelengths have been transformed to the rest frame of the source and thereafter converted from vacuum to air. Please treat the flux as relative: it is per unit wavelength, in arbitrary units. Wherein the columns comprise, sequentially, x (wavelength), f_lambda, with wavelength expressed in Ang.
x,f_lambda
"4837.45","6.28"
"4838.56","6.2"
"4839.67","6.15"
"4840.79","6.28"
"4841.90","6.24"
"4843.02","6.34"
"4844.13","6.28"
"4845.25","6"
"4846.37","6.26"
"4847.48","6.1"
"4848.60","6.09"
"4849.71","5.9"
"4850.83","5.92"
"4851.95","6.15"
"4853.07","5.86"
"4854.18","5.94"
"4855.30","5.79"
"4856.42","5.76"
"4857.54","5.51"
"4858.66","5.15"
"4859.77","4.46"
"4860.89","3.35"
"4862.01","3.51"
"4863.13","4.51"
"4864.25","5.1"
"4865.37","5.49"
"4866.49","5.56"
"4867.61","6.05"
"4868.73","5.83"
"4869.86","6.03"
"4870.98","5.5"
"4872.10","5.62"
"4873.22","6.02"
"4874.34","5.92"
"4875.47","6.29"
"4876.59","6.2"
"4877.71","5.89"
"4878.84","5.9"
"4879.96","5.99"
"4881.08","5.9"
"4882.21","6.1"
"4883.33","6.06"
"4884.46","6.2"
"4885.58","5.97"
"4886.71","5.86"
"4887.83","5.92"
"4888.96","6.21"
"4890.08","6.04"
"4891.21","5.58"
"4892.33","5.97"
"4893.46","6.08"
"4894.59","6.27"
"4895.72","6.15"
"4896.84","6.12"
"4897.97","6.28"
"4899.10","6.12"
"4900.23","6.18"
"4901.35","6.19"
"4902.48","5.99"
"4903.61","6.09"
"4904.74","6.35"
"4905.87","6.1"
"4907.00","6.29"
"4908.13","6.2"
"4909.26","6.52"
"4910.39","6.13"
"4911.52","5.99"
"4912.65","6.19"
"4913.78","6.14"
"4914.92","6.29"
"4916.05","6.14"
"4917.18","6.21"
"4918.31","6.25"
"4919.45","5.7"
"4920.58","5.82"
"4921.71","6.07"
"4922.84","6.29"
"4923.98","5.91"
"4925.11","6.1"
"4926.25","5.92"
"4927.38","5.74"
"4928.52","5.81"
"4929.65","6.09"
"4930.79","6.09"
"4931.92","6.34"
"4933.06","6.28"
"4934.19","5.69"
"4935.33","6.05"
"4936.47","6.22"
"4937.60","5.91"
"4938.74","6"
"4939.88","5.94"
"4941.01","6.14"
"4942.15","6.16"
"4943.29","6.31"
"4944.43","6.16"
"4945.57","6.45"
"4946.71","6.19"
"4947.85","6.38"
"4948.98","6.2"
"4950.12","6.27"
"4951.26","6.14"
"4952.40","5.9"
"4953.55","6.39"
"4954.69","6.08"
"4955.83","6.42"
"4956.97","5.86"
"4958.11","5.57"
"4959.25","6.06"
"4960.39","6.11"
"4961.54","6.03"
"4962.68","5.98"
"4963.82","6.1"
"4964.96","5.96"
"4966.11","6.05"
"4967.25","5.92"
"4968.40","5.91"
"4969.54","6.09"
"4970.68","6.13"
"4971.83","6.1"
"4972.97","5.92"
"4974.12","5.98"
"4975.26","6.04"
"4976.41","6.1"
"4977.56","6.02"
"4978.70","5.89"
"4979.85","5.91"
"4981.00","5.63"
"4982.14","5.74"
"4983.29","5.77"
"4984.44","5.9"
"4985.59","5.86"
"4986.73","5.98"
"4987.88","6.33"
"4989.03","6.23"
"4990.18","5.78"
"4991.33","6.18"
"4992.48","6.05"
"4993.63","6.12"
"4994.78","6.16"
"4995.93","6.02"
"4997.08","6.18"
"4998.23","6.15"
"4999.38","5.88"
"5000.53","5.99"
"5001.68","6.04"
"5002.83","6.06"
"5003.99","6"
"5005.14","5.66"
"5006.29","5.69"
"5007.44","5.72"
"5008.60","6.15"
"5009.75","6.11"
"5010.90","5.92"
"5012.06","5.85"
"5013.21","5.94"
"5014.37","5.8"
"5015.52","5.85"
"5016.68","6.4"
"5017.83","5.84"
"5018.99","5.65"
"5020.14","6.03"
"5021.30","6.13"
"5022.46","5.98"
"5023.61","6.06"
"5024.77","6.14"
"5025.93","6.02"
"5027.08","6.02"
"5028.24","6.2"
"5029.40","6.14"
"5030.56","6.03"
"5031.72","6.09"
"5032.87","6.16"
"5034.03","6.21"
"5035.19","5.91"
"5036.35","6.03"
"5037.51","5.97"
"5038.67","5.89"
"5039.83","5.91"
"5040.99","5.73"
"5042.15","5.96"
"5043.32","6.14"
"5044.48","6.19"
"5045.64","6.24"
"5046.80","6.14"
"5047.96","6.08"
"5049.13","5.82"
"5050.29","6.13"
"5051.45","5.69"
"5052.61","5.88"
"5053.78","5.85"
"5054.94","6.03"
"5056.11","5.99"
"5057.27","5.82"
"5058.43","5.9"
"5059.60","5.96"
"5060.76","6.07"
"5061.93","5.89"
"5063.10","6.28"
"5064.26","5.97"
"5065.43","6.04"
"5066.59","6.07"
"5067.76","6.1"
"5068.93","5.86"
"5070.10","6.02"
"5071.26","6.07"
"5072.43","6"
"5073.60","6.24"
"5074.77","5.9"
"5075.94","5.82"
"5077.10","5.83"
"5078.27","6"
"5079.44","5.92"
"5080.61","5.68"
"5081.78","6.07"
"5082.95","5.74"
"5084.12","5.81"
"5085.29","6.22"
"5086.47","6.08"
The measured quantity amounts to -3.6 Ang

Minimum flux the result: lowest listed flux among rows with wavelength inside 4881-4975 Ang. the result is 5.57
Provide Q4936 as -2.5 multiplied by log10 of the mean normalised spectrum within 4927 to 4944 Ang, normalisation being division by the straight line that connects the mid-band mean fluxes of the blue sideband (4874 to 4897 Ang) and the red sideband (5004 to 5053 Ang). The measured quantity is -0.01 mag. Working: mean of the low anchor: 6.03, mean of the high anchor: 5.99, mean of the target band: 6.06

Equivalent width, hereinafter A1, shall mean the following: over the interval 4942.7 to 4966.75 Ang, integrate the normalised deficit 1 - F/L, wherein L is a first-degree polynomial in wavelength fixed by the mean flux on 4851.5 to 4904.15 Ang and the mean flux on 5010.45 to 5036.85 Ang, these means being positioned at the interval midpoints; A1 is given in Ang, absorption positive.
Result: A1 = -0.9 Ang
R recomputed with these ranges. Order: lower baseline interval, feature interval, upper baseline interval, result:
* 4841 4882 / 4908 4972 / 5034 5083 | -3.2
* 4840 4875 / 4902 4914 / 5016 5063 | -0.9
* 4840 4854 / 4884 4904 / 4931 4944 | 0.1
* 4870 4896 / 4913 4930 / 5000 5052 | -0.1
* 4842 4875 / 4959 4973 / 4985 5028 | -0.3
